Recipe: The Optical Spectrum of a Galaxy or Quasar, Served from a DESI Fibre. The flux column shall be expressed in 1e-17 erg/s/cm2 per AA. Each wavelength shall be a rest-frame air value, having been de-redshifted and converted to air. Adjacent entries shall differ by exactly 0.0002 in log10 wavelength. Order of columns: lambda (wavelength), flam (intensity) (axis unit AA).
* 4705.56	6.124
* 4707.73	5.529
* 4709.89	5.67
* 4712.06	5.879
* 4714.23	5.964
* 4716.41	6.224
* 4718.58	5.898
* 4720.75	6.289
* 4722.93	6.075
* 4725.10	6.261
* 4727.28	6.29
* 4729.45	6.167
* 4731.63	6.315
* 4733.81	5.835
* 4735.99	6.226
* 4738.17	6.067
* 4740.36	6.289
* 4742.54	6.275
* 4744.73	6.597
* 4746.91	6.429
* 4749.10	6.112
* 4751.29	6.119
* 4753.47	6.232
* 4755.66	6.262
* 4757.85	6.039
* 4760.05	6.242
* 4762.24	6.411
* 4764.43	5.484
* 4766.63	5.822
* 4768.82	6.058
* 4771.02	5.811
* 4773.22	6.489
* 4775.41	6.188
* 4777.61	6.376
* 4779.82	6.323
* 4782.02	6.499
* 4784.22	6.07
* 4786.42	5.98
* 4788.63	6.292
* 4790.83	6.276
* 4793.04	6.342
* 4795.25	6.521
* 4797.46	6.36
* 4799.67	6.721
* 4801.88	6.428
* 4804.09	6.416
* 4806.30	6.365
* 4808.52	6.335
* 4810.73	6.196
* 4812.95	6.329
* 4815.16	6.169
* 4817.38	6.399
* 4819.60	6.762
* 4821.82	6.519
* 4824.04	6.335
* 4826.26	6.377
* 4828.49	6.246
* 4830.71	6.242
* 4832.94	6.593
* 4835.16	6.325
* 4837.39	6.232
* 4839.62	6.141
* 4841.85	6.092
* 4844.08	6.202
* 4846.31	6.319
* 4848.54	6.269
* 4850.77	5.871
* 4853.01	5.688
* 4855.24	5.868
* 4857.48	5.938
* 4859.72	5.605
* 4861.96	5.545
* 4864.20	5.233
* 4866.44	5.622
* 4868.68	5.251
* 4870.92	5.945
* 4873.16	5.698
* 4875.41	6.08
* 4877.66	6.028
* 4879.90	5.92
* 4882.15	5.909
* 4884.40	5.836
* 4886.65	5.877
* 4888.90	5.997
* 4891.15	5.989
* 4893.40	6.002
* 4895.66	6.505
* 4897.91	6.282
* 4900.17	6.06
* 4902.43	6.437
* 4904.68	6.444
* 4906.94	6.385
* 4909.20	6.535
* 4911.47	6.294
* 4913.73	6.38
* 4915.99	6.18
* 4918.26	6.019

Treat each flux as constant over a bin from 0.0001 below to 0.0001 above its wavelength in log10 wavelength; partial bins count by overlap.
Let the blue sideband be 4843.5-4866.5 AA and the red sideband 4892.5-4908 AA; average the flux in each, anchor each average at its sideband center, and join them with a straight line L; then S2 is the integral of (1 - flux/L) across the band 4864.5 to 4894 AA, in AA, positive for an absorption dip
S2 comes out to 1.2 AA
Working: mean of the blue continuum 5.83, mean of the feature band 5.84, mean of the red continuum 6.31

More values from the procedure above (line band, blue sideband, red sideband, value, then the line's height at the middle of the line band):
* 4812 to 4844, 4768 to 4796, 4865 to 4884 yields -1.7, 6.02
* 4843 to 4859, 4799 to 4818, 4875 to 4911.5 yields 0.6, 6.26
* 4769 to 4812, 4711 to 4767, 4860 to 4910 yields -1.6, 6.09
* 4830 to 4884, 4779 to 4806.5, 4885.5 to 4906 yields 2.7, 6.25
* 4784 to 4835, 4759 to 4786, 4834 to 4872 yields -2.8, 6.03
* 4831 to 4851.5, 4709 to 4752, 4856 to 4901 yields -1.0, 5.94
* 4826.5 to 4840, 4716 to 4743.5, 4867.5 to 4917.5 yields -0.4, 6.12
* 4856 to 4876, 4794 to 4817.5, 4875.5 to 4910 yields 1.8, 6.22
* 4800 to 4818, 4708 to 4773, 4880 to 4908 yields -0.7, 6.12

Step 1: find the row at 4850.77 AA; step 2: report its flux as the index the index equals 5.871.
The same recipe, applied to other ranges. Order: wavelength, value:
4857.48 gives 5.938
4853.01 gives 5.688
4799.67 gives 6.721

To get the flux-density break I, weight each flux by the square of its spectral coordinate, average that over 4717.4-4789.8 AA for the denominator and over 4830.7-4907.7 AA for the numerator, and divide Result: 1.0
